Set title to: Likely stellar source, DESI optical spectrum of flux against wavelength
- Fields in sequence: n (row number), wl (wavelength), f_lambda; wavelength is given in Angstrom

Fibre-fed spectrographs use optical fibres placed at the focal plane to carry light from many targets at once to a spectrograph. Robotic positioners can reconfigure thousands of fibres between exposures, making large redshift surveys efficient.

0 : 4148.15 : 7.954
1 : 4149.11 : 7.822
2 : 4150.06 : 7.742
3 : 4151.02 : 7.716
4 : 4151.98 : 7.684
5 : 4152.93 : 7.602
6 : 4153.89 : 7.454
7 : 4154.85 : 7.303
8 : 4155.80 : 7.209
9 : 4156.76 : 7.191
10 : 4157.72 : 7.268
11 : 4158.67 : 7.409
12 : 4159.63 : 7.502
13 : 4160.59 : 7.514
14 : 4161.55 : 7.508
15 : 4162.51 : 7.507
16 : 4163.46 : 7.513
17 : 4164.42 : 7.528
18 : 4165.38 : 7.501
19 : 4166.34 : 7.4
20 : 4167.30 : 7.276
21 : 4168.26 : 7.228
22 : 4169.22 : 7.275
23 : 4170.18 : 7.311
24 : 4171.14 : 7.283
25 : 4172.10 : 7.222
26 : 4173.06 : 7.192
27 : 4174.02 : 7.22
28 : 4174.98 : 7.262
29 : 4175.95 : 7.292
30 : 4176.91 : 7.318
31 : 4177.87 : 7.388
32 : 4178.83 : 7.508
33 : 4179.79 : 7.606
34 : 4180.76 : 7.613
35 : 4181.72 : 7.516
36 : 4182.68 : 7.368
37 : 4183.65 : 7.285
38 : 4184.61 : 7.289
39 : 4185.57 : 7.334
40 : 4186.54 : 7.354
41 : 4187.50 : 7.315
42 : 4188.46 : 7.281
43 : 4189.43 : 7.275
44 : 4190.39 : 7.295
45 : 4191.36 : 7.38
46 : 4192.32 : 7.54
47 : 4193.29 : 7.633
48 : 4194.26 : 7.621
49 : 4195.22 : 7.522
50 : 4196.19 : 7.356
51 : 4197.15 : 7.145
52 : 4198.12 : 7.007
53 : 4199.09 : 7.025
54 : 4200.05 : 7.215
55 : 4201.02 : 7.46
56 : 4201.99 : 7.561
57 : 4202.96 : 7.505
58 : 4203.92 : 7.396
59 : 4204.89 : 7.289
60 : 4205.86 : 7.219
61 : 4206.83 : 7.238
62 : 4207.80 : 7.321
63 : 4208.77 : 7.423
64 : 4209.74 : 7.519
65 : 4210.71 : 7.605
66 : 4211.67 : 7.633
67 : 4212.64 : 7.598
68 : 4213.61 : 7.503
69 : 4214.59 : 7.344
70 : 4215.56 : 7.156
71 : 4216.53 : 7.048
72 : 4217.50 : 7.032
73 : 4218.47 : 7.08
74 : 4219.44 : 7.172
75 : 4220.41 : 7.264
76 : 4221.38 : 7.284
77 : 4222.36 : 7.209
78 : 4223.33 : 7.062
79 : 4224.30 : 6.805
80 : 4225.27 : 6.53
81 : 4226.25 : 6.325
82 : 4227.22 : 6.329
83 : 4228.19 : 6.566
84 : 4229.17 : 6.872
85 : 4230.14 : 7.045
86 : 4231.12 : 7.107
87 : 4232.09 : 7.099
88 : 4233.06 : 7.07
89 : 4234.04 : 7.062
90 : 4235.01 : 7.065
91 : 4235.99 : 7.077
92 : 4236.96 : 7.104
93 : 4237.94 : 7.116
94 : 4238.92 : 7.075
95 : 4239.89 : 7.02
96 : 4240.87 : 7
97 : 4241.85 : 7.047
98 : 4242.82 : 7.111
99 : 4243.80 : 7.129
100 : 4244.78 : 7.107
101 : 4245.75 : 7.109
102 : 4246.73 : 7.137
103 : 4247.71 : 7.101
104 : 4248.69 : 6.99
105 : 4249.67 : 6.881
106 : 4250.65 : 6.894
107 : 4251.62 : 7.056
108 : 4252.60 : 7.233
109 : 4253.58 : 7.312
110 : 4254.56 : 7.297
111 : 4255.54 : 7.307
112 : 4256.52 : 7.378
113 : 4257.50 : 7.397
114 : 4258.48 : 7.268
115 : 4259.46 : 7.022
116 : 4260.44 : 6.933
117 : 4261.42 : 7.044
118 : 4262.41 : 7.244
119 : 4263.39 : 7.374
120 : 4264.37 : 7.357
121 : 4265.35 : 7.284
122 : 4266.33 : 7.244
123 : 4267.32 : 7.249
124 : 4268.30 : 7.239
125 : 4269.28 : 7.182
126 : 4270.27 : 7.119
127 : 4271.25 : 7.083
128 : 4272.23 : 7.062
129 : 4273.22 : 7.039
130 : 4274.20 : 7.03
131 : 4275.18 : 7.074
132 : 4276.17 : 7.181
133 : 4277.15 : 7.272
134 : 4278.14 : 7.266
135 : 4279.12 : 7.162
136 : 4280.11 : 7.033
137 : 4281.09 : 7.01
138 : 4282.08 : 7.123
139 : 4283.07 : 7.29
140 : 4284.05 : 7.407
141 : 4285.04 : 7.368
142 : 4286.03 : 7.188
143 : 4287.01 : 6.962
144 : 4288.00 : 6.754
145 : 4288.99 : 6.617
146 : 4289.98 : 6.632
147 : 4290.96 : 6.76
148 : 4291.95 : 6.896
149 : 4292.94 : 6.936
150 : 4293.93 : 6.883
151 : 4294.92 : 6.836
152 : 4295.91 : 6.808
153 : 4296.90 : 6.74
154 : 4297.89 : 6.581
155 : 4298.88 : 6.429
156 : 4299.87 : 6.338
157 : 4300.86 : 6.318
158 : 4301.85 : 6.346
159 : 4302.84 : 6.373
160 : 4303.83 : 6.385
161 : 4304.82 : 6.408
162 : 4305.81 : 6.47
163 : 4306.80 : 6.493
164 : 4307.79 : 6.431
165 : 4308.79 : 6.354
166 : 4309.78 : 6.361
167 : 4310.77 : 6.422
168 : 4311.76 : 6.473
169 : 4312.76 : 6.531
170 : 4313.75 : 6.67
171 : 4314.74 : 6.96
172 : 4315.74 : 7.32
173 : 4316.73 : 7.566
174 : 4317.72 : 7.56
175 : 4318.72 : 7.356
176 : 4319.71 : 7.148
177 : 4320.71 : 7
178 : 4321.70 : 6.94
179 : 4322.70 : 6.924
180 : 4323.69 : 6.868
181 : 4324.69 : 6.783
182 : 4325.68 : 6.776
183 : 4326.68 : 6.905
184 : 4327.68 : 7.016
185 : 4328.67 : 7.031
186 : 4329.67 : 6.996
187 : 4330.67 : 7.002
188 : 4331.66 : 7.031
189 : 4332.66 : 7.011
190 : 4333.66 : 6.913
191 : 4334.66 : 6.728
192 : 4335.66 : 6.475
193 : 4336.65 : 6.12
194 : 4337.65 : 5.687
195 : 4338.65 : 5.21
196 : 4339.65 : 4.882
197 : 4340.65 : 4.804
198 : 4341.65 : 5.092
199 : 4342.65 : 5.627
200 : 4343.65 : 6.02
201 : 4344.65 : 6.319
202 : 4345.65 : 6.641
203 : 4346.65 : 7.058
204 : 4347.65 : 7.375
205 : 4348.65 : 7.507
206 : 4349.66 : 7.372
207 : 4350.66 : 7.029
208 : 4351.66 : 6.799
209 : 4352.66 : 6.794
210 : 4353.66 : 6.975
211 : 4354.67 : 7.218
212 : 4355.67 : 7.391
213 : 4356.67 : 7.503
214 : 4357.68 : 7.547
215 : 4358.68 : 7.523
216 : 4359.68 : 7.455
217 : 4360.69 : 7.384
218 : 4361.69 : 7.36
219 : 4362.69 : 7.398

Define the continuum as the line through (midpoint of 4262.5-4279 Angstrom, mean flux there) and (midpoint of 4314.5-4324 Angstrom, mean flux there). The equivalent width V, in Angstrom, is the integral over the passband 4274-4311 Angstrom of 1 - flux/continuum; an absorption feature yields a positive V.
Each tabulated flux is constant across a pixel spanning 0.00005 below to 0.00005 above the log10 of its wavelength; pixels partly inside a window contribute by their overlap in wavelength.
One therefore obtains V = 2.1 Angstrom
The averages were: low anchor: 7.19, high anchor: 7.18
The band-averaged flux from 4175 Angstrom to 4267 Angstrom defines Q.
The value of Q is 7.21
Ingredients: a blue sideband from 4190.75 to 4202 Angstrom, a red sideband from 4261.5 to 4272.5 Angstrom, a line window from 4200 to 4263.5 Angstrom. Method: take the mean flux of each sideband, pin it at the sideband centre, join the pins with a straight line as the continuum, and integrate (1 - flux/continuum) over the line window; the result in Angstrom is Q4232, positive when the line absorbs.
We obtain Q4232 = 1.2 Angstrom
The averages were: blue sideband 7.36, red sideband 7.22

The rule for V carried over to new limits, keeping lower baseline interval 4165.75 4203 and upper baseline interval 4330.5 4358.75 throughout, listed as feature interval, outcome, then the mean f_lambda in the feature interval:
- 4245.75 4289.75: -1.20 Angstrom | 7.14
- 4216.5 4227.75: 0.39 Angstrom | 6.93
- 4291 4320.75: 0.28 Angstrom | 6.71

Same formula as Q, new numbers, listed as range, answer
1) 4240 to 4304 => 7.02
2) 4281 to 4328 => 6.8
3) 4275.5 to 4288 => 7.17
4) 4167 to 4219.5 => 7.34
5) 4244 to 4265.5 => 7.17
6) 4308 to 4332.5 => 6.91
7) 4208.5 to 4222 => 7.33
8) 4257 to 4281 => 7.17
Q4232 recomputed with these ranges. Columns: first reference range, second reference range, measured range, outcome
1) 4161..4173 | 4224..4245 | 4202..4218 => -0.6 Angstrom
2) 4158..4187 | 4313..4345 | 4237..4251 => -0.1 Angstrom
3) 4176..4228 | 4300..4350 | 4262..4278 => -0.7 Angstrom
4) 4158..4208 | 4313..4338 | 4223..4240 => 0.7 Angstrom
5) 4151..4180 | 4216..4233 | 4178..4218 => -1.3 Angstrom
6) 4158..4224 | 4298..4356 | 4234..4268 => -0.5 Angstrom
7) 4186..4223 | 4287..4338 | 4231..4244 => 0.1 Angstrom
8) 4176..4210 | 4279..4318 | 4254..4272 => -0.6 Angstrom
